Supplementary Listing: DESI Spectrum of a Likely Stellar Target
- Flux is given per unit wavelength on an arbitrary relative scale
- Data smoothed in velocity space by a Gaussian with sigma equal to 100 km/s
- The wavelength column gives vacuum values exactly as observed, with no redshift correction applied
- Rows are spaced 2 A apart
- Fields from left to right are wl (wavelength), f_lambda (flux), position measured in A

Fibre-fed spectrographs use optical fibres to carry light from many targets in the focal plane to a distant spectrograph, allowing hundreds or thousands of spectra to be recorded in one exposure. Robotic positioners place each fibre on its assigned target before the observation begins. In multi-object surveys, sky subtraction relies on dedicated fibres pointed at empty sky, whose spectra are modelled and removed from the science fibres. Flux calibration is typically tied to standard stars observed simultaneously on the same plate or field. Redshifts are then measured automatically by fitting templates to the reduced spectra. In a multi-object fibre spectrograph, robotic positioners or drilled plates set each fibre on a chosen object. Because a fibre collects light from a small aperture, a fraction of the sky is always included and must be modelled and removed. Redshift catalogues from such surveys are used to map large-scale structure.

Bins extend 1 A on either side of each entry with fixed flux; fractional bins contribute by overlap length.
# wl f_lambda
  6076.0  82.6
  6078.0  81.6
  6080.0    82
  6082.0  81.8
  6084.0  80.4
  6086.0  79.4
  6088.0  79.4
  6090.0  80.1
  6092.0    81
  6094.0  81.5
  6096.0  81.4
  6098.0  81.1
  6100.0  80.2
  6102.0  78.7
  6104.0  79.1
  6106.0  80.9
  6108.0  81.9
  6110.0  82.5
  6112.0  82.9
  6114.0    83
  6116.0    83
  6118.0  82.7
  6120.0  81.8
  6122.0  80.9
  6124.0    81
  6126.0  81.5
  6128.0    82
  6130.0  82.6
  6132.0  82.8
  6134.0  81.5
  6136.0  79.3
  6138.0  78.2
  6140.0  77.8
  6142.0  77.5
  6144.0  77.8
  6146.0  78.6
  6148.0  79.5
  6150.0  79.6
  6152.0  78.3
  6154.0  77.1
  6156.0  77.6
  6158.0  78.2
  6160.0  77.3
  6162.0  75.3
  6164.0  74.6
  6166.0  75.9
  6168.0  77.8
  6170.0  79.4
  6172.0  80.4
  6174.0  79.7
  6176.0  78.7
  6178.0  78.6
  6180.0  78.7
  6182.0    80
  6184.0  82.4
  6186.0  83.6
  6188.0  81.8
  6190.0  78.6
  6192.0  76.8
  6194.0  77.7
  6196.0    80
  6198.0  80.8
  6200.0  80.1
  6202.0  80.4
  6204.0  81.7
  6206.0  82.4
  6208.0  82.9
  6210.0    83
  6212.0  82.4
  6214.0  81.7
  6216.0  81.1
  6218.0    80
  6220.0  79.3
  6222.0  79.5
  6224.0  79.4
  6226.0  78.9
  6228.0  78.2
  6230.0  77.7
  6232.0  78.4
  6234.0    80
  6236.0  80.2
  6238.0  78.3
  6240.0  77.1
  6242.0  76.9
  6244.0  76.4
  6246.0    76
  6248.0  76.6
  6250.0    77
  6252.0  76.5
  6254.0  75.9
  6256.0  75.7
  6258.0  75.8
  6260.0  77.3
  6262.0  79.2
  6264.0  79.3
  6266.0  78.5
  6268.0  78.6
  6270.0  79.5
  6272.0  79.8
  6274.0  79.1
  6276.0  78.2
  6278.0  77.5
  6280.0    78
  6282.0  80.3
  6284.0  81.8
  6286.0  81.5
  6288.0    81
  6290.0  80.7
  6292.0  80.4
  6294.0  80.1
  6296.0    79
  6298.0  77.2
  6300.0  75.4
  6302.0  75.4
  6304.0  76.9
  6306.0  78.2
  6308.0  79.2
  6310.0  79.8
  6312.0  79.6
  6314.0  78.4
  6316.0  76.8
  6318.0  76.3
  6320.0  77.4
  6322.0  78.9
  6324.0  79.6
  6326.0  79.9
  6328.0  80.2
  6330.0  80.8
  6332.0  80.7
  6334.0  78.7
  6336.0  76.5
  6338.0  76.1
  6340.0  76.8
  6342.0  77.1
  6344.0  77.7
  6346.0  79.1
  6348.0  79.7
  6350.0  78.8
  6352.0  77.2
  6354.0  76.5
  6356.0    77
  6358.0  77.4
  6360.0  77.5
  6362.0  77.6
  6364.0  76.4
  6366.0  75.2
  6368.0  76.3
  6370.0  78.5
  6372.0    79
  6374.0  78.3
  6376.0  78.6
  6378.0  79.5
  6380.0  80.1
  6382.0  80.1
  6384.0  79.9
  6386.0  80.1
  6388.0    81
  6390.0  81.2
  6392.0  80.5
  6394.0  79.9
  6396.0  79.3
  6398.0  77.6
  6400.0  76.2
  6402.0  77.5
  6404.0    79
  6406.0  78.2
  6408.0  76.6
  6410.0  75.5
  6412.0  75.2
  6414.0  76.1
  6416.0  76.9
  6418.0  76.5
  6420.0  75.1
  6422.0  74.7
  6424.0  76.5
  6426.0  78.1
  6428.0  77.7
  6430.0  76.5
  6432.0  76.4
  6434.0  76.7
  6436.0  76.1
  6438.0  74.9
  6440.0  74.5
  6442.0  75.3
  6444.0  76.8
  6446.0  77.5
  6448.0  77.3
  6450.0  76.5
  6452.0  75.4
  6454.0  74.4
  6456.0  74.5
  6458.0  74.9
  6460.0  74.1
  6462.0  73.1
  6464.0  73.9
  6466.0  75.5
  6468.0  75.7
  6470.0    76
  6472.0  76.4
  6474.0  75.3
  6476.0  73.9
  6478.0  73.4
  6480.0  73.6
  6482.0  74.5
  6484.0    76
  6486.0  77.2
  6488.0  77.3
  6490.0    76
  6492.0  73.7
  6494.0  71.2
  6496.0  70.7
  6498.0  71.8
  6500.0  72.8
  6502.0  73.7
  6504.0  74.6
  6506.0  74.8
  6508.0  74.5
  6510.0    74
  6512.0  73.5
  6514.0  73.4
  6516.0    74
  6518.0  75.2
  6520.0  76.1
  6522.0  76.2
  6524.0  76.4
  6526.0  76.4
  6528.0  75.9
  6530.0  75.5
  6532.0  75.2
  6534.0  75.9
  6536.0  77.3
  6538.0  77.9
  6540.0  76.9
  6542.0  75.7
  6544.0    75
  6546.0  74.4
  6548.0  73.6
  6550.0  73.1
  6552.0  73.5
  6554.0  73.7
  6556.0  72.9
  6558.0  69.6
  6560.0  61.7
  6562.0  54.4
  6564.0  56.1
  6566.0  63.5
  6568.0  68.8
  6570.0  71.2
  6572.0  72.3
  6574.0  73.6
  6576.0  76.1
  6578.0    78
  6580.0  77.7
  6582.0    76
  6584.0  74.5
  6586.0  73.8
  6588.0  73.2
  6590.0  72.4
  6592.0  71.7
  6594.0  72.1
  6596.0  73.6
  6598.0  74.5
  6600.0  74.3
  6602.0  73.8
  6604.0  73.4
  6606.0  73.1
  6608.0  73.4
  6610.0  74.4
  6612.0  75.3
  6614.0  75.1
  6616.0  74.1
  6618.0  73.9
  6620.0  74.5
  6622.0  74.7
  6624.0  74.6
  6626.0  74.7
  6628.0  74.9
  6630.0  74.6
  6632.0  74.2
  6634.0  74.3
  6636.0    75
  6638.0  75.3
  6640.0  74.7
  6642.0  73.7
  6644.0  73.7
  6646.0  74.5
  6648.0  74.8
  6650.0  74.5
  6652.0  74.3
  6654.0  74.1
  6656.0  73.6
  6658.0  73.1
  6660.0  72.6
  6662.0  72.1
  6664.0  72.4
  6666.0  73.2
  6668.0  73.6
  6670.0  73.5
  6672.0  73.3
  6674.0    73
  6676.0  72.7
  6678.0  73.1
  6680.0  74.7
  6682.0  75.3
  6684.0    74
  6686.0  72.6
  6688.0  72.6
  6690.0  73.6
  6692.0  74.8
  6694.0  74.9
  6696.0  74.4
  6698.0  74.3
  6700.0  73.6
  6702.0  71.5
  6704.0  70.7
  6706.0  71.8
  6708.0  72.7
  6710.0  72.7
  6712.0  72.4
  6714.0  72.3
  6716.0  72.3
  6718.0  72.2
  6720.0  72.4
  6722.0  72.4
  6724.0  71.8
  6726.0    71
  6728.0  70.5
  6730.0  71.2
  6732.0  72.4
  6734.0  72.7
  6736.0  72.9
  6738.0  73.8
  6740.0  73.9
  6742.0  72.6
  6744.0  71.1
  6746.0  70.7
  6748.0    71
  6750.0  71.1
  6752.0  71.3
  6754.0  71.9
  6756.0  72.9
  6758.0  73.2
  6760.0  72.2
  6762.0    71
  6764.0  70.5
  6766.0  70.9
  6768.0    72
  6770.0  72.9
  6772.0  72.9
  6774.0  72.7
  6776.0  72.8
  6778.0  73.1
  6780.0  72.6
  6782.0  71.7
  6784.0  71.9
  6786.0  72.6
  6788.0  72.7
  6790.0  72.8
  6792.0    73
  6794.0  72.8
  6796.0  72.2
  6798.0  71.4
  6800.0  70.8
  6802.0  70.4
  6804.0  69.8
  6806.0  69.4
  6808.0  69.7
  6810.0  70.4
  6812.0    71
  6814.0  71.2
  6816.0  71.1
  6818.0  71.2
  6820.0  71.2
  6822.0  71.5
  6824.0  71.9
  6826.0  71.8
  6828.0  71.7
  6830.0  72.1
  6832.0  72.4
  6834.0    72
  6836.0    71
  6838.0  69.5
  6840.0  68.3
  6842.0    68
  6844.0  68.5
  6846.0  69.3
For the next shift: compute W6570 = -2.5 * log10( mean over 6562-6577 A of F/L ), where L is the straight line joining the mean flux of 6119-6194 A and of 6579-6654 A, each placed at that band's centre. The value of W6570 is 0.11 mag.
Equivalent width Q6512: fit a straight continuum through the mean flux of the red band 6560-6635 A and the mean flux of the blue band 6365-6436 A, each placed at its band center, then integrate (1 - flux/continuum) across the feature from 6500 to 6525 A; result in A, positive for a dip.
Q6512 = 0.1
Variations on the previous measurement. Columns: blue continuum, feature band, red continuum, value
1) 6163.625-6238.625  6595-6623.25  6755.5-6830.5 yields 0.03 A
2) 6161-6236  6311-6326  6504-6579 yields -0.19 A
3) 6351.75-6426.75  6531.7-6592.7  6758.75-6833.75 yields 2.43 A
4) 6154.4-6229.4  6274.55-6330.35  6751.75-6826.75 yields -0.53 A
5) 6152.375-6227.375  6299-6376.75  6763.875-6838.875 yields -0.30 A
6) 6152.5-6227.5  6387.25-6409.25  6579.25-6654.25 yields -0.51 A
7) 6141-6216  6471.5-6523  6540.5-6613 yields -0.56 A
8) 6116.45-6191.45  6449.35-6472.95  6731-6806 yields 0.23 A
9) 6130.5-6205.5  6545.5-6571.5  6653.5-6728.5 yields 2.22 A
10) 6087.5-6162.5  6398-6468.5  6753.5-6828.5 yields 0.24 A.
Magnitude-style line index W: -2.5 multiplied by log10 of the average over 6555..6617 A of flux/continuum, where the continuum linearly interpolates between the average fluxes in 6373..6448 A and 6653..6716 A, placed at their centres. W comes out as 0.04 mag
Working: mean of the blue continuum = 77.6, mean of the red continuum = 73.2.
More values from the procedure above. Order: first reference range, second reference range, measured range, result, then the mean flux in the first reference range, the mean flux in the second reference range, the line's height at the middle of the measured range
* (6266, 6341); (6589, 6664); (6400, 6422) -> 0.01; 78.8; 74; 77.2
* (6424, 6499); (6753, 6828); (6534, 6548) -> -0.02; 75.2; 71.7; 74.4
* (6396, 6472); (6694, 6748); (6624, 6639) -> -0.02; 76.1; 72.3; 73.5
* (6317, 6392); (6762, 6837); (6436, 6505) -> 0.03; 78.5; 71.7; 76.7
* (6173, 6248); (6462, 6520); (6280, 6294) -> -0.03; 79.7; 74.4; 78.2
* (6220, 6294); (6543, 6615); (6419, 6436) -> -0.02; 78.5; 72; 75.1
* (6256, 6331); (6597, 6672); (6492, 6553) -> 0.01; 78.8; 74.1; 75.6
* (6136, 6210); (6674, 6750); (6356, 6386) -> -0.02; 79.1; 72.7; 76.7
